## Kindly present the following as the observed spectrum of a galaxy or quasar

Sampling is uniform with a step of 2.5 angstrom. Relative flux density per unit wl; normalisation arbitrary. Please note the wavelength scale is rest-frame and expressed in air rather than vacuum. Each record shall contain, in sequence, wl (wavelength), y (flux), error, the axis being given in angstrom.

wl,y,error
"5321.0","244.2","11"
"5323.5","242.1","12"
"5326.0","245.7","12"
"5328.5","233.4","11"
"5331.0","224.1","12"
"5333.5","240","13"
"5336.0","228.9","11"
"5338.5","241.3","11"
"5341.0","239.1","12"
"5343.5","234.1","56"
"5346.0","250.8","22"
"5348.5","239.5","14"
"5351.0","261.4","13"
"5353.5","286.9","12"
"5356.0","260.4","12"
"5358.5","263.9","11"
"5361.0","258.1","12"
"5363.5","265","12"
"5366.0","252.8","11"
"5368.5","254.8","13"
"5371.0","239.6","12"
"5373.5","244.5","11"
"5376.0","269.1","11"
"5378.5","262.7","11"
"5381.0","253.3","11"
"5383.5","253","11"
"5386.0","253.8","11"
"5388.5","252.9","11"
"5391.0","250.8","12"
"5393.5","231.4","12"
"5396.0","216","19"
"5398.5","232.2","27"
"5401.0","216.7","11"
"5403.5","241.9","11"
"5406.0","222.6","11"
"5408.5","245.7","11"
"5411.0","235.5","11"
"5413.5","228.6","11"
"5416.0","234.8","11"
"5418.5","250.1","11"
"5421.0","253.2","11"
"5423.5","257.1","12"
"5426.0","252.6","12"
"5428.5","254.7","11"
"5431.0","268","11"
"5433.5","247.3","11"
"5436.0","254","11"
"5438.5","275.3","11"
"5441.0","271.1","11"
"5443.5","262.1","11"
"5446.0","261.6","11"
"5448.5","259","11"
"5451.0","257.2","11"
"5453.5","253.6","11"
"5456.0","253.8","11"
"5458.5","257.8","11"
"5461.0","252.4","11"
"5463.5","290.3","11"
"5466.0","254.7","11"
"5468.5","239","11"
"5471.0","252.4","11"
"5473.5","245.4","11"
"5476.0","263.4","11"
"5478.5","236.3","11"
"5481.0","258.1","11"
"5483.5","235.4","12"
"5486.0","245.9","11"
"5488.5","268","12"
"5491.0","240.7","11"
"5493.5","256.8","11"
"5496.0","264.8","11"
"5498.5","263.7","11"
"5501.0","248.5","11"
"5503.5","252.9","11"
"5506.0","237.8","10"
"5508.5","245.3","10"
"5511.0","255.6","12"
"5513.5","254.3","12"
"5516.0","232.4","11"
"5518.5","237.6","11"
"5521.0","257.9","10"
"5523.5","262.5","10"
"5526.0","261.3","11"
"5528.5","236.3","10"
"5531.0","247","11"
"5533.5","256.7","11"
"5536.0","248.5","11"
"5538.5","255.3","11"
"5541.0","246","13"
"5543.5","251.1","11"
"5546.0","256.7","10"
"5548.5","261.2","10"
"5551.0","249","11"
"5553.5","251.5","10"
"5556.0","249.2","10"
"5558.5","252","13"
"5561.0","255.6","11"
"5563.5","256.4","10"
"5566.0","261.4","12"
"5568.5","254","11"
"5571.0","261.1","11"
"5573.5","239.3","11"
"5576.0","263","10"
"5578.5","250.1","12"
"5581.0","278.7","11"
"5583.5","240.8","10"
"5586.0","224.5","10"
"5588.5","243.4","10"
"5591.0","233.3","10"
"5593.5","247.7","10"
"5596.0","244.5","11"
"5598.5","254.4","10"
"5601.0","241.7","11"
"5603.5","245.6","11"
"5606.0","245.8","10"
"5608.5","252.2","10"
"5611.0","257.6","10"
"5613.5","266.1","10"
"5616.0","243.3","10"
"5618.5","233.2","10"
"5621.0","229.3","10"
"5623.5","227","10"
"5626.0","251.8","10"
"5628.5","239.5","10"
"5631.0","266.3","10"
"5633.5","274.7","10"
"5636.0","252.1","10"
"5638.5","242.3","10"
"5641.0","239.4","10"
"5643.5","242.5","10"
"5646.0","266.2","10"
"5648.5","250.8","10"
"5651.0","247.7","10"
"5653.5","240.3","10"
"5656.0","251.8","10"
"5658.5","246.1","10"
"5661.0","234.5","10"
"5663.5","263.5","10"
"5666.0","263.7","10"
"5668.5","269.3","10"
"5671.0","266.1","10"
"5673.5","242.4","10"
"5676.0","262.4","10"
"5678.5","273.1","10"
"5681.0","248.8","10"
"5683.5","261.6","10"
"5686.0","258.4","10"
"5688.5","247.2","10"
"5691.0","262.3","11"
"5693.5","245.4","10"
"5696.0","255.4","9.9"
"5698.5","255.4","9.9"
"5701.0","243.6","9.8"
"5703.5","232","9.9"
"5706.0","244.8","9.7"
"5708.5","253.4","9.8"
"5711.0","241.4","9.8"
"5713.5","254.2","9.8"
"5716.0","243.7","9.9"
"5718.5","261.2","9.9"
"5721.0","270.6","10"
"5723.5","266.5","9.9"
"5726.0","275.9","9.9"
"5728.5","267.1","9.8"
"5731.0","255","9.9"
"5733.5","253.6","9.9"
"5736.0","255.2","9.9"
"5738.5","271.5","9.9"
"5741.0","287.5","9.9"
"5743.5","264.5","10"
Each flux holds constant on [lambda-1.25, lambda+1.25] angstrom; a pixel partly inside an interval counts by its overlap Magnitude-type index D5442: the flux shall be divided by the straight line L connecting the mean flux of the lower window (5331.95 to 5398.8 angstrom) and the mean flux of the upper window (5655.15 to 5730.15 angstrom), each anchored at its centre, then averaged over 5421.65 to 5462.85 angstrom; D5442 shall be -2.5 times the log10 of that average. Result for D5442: -0.03 mag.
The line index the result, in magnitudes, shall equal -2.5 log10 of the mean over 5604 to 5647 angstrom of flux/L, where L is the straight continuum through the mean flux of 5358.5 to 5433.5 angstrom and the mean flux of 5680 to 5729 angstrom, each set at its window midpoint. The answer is 0.02 mag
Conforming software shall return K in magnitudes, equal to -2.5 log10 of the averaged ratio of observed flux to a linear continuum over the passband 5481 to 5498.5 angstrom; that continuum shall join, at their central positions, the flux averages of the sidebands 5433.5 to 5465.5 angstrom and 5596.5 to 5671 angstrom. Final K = 0.02 mag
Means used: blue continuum 262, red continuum 250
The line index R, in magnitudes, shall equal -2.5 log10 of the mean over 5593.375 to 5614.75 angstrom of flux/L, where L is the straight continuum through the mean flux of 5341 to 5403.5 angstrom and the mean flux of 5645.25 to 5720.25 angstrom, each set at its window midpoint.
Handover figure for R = 0.01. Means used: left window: 250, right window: 253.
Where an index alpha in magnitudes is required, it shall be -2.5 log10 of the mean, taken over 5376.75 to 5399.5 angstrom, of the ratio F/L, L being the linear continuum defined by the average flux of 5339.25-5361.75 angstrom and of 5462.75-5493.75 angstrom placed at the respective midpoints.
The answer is 0.035 mag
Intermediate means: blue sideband 255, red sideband 252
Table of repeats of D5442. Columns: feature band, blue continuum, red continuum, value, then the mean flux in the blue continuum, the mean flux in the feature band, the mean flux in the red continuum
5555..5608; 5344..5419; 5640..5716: 0.00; 247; 250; 252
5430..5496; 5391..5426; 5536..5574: -0.06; 237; 256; 253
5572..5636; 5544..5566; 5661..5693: 0.03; 254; 248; 259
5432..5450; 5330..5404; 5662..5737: -0.05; 247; 262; 256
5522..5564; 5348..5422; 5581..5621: -0.03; 248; 253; 246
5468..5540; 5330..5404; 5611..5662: -0.01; 247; 250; 248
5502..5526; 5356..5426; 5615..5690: 0.00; 246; 249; 251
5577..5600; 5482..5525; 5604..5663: 0.01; 251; 247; 248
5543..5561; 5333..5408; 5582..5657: -0.03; 247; 253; 247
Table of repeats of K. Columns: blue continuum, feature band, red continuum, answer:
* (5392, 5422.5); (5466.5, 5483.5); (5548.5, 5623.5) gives -0.04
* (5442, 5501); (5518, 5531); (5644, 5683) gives 0.02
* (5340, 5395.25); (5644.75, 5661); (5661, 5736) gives 0.03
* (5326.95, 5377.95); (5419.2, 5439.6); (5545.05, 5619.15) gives -0.03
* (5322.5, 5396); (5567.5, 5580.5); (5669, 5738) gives -0.01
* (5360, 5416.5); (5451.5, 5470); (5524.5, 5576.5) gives -0.04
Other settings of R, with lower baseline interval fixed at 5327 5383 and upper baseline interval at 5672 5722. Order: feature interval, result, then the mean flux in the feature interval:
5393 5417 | 0.09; 230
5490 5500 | -0.02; 257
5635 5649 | 0.02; 249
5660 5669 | -0.02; 257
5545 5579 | -0.01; 254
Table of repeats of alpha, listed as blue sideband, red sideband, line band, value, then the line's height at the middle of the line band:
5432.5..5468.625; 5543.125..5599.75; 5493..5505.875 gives 0.00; 256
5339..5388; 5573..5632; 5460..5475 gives -0.02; 251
